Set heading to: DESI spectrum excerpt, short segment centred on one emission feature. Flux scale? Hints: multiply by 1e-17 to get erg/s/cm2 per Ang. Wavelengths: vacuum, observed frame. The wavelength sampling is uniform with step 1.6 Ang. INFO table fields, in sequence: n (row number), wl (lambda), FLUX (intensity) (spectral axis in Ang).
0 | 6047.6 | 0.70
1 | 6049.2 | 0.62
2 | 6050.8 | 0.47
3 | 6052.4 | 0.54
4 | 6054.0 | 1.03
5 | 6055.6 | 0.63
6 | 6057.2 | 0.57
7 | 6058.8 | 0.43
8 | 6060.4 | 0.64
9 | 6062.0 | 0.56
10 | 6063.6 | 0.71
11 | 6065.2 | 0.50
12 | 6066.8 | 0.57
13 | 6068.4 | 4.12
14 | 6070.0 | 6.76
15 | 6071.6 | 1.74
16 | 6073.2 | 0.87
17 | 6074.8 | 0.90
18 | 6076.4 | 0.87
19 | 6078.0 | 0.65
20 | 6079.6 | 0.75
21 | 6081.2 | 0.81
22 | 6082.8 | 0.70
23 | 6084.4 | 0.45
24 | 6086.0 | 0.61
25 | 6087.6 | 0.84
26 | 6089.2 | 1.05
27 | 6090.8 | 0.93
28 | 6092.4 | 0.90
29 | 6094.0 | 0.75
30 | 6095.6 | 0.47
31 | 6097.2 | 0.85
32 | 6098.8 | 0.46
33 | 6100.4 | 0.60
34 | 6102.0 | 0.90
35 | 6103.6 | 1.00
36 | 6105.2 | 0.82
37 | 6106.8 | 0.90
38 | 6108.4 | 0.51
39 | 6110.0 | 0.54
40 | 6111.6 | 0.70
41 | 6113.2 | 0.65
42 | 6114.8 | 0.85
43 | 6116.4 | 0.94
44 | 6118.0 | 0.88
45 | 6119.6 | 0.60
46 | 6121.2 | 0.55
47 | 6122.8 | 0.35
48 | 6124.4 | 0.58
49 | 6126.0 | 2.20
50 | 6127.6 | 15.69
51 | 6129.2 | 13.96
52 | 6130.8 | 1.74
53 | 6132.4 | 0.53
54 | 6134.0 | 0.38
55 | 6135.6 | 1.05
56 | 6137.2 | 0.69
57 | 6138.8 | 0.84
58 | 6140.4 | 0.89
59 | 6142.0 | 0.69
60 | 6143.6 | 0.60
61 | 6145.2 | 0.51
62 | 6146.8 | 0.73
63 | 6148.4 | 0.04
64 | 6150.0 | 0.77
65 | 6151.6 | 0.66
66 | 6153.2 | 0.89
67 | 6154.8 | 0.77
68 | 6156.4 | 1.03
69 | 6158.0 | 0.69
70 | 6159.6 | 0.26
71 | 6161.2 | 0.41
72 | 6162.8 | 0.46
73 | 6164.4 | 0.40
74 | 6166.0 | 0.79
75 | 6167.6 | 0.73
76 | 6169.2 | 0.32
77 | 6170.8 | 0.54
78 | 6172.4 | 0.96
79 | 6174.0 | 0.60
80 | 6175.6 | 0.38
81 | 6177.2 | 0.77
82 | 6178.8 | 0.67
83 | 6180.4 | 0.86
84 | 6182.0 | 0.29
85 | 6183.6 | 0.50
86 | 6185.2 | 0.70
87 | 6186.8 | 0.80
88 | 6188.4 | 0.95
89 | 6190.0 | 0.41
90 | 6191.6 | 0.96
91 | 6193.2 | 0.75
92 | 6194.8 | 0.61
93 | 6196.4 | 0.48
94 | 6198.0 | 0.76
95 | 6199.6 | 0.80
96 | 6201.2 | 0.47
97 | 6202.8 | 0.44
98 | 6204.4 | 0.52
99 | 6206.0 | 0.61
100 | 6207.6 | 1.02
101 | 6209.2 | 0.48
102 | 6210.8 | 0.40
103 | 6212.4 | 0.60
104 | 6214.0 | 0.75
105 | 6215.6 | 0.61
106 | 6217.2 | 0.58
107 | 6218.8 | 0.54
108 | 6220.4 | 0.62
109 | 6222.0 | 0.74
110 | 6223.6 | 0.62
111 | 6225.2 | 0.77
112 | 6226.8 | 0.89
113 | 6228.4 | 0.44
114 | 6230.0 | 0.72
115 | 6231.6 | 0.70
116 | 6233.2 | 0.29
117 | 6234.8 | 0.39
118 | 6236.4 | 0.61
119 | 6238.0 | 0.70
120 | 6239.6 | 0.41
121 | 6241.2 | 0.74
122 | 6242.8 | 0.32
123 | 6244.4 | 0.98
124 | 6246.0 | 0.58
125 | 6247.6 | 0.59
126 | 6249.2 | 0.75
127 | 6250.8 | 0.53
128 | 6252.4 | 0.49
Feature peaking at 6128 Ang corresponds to [O III]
